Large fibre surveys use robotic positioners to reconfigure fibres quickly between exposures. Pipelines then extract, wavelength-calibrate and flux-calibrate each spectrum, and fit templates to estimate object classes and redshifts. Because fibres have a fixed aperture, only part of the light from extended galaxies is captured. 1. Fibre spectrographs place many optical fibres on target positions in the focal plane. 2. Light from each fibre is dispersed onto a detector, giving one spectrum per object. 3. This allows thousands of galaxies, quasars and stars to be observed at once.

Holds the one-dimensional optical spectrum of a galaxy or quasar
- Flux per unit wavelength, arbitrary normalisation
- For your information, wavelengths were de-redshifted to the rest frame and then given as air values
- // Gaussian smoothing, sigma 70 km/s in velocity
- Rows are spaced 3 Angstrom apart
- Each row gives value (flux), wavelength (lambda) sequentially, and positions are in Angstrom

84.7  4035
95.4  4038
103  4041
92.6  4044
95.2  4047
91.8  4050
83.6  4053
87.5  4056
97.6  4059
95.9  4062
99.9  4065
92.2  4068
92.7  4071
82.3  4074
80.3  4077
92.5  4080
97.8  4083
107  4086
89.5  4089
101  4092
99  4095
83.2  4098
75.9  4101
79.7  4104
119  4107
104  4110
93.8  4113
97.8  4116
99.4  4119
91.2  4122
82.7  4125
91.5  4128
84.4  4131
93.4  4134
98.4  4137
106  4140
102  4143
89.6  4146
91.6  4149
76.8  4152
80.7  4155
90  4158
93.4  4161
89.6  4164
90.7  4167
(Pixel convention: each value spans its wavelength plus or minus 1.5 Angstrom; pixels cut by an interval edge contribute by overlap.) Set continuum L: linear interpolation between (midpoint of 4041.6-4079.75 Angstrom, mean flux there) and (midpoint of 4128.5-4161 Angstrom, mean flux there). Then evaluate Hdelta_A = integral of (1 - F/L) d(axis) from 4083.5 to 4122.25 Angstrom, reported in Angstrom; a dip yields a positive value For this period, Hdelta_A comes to -1.81 Angstrom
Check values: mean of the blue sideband 91.3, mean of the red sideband 91.4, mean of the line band 95.6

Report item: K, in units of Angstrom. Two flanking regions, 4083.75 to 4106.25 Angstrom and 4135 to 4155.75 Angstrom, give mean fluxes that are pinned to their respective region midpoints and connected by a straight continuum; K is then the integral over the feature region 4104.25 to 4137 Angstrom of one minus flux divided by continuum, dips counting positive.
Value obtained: -1.1 Angstrom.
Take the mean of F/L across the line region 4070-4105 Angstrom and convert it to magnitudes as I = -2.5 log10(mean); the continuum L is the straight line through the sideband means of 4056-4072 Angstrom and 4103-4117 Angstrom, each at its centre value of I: 0.08 mag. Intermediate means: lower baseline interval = 95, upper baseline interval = 99.6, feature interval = 90.2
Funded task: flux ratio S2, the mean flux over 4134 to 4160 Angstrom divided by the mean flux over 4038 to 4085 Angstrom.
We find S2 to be 0.99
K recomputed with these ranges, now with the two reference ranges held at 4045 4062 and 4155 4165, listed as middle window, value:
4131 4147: -1.2 Angstrom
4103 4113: -1.1 Angstrom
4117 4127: -0.1 Angstrom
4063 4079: 0.3 Angstrom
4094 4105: 0.8 Angstrom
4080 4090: -0.7 Angstrom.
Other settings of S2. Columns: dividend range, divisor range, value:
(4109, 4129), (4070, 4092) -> 1.02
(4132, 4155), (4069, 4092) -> 1.01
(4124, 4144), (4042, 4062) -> 1.02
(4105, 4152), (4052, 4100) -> 1.03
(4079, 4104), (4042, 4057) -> 1.02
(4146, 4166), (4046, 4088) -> 0.94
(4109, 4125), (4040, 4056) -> 1.04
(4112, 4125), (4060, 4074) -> 1.00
